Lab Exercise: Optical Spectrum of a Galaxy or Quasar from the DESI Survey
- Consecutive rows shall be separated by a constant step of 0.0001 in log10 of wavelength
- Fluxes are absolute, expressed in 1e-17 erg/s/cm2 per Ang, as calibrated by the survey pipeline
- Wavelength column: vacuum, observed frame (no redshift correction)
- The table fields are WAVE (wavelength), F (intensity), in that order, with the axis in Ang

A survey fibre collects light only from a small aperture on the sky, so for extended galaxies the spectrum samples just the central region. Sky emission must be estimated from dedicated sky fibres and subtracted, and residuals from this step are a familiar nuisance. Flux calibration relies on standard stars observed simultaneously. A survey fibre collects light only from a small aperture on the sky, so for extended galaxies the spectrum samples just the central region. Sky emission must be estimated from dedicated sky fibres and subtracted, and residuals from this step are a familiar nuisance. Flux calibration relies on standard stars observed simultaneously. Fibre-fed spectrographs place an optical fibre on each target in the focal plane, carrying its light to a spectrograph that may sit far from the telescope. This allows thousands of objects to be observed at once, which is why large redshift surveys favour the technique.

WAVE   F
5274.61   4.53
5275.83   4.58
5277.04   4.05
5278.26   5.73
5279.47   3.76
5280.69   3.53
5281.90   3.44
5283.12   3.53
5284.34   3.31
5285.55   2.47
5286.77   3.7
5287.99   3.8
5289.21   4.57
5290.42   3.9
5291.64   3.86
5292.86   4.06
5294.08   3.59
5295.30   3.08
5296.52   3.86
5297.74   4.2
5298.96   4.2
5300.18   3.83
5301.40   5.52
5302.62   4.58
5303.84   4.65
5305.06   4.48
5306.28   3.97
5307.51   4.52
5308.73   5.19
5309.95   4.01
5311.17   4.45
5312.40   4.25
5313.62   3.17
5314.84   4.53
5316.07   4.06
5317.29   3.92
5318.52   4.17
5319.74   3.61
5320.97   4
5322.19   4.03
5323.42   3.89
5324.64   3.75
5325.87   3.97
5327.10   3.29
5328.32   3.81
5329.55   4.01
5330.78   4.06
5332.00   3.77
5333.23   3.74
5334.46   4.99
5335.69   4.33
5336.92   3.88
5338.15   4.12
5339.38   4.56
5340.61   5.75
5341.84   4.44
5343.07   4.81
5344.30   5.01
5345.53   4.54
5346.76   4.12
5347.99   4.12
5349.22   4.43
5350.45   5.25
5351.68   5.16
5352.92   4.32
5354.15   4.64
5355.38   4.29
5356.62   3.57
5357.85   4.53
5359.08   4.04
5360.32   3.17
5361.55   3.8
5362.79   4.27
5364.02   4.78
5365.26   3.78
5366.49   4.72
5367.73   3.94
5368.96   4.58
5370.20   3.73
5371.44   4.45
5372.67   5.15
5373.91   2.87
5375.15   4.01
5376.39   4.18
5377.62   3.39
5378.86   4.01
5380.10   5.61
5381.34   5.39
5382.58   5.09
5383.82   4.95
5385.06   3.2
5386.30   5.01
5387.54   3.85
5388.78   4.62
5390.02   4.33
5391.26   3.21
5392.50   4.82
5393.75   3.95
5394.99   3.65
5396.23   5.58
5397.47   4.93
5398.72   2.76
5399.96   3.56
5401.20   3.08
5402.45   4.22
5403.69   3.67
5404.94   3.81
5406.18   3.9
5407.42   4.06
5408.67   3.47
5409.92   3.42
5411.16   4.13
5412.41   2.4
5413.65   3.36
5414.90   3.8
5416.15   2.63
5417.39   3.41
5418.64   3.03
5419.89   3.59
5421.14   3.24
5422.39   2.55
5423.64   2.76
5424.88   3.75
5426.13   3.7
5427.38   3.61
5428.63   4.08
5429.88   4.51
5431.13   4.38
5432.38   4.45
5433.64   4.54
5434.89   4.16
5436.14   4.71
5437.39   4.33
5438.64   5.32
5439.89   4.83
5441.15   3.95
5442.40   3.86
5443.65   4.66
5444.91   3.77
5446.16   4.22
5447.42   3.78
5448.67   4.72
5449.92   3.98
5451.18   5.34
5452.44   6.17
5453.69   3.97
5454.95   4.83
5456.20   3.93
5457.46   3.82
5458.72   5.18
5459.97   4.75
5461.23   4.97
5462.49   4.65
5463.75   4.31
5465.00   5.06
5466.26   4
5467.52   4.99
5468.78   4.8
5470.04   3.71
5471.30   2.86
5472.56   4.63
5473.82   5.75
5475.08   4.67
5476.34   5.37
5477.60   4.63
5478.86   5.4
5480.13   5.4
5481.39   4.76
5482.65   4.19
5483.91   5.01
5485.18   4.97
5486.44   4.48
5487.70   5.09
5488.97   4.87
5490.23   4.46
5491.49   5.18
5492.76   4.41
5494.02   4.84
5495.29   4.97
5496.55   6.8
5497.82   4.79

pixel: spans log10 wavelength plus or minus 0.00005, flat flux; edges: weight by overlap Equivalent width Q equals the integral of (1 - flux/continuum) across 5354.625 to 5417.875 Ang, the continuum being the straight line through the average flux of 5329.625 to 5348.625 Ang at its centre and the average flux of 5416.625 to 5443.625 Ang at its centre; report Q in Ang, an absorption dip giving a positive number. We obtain 2.3 Ang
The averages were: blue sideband 4.4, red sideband 3.95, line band 4.02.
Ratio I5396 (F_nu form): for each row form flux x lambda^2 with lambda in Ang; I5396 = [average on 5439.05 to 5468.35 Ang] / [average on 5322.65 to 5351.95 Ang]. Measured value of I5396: 1.1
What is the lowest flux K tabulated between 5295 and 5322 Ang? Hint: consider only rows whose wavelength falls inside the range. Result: 3.08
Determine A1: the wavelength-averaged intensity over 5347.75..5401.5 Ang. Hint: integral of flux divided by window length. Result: 4.25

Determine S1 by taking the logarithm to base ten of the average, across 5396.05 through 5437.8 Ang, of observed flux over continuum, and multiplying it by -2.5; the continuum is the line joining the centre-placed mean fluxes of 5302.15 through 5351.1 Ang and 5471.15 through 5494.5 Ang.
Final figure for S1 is 0.22 mag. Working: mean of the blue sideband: 4.26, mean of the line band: 3.73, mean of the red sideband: 4.83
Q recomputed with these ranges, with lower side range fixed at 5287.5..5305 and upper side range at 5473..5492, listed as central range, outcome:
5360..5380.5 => 1.5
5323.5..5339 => 1.1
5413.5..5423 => 3.0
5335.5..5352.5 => -1.1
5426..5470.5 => 3.2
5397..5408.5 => 2.1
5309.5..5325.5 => 0.9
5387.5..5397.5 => 0.5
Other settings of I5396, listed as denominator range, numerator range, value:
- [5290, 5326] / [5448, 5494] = 1.22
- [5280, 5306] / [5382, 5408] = 1.09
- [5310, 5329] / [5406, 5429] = 0.90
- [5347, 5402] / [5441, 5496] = 1.13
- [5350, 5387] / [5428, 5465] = 1.07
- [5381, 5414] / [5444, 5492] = 1.19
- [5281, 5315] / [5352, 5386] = 1.09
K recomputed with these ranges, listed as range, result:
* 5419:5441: 2.55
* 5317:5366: 3.17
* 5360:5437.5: 2.4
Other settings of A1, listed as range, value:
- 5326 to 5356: 4.39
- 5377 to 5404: 4.23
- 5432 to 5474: 4.49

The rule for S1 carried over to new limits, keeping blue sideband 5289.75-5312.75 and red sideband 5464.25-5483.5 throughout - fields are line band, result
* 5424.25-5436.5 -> 0.10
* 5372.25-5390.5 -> 0.02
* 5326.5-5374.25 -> 0.02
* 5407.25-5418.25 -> 0.32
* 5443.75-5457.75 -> 0.05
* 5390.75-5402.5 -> 0.13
